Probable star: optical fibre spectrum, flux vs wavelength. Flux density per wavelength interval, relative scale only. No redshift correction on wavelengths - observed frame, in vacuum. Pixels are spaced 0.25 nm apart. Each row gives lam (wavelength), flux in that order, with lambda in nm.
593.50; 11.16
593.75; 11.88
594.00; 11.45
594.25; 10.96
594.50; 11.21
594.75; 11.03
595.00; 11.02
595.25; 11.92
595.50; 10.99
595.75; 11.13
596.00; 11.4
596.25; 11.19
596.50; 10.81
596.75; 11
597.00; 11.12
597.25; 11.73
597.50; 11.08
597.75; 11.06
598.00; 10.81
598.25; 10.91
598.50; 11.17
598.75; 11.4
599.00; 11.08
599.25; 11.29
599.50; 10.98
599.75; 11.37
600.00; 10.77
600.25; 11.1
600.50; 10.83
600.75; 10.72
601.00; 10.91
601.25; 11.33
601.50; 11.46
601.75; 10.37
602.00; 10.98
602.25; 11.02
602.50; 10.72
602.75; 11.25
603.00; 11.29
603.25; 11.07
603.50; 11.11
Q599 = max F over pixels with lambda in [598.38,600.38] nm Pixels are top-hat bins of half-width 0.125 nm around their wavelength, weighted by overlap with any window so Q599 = 11.4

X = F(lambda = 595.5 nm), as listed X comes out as 10.99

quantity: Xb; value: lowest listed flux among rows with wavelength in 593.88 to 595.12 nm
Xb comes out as 10.96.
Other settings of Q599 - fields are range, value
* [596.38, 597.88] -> 11.73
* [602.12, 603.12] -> 11.29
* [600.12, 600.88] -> 11.1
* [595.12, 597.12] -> 11.92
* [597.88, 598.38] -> 10.91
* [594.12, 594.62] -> 11.21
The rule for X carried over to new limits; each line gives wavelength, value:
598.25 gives 10.91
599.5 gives 10.98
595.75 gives 11.13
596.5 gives 10.81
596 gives 11.4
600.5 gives 10.83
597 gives 11.12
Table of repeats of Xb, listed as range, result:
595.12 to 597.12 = 10.81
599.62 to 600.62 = 10.77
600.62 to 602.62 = 10.37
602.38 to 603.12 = 10.72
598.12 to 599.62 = 10.91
